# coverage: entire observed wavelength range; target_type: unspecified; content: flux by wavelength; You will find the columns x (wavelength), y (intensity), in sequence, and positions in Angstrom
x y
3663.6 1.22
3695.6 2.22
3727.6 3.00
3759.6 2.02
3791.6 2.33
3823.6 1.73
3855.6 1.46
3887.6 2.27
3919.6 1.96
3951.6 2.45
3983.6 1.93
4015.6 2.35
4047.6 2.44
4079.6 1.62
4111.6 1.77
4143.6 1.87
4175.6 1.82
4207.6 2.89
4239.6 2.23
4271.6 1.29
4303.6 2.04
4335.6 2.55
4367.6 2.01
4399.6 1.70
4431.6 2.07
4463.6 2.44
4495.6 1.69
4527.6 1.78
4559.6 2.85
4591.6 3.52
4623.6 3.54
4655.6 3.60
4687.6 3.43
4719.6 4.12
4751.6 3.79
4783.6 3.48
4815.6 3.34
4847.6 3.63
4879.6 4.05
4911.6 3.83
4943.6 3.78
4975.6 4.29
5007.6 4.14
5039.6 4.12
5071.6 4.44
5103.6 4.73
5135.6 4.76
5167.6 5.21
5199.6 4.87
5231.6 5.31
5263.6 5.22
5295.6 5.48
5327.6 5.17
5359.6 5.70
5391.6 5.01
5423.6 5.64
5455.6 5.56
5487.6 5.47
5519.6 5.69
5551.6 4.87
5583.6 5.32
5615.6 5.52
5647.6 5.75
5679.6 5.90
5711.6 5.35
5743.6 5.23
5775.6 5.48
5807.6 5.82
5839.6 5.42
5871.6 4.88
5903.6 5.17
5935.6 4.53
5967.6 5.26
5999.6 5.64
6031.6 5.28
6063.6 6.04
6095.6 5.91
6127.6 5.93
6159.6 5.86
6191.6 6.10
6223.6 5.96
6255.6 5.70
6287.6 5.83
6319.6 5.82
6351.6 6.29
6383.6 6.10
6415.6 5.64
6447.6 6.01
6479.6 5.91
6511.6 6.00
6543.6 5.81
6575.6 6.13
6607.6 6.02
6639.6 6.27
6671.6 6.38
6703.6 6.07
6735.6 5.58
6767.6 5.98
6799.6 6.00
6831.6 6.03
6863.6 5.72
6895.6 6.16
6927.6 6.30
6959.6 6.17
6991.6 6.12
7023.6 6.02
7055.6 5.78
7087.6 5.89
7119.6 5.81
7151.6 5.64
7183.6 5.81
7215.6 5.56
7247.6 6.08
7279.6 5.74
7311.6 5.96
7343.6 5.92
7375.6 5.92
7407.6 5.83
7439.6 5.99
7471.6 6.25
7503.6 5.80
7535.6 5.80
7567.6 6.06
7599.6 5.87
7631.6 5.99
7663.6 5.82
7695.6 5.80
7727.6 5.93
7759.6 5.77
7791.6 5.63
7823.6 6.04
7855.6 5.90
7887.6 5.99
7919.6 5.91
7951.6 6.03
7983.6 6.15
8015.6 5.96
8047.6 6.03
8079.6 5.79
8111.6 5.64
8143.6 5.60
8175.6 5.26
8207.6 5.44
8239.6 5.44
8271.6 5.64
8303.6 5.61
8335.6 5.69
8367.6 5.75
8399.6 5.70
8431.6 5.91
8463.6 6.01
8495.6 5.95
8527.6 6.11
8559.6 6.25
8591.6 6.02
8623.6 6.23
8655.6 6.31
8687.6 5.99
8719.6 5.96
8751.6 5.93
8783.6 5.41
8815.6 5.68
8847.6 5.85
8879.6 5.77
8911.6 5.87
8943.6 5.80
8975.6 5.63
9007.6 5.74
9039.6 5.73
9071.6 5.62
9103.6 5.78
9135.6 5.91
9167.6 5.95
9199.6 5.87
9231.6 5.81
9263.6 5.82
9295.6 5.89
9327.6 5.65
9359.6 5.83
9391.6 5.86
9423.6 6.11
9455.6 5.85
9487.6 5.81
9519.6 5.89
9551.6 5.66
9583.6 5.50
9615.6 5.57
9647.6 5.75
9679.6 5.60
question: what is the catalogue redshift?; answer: 0.145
